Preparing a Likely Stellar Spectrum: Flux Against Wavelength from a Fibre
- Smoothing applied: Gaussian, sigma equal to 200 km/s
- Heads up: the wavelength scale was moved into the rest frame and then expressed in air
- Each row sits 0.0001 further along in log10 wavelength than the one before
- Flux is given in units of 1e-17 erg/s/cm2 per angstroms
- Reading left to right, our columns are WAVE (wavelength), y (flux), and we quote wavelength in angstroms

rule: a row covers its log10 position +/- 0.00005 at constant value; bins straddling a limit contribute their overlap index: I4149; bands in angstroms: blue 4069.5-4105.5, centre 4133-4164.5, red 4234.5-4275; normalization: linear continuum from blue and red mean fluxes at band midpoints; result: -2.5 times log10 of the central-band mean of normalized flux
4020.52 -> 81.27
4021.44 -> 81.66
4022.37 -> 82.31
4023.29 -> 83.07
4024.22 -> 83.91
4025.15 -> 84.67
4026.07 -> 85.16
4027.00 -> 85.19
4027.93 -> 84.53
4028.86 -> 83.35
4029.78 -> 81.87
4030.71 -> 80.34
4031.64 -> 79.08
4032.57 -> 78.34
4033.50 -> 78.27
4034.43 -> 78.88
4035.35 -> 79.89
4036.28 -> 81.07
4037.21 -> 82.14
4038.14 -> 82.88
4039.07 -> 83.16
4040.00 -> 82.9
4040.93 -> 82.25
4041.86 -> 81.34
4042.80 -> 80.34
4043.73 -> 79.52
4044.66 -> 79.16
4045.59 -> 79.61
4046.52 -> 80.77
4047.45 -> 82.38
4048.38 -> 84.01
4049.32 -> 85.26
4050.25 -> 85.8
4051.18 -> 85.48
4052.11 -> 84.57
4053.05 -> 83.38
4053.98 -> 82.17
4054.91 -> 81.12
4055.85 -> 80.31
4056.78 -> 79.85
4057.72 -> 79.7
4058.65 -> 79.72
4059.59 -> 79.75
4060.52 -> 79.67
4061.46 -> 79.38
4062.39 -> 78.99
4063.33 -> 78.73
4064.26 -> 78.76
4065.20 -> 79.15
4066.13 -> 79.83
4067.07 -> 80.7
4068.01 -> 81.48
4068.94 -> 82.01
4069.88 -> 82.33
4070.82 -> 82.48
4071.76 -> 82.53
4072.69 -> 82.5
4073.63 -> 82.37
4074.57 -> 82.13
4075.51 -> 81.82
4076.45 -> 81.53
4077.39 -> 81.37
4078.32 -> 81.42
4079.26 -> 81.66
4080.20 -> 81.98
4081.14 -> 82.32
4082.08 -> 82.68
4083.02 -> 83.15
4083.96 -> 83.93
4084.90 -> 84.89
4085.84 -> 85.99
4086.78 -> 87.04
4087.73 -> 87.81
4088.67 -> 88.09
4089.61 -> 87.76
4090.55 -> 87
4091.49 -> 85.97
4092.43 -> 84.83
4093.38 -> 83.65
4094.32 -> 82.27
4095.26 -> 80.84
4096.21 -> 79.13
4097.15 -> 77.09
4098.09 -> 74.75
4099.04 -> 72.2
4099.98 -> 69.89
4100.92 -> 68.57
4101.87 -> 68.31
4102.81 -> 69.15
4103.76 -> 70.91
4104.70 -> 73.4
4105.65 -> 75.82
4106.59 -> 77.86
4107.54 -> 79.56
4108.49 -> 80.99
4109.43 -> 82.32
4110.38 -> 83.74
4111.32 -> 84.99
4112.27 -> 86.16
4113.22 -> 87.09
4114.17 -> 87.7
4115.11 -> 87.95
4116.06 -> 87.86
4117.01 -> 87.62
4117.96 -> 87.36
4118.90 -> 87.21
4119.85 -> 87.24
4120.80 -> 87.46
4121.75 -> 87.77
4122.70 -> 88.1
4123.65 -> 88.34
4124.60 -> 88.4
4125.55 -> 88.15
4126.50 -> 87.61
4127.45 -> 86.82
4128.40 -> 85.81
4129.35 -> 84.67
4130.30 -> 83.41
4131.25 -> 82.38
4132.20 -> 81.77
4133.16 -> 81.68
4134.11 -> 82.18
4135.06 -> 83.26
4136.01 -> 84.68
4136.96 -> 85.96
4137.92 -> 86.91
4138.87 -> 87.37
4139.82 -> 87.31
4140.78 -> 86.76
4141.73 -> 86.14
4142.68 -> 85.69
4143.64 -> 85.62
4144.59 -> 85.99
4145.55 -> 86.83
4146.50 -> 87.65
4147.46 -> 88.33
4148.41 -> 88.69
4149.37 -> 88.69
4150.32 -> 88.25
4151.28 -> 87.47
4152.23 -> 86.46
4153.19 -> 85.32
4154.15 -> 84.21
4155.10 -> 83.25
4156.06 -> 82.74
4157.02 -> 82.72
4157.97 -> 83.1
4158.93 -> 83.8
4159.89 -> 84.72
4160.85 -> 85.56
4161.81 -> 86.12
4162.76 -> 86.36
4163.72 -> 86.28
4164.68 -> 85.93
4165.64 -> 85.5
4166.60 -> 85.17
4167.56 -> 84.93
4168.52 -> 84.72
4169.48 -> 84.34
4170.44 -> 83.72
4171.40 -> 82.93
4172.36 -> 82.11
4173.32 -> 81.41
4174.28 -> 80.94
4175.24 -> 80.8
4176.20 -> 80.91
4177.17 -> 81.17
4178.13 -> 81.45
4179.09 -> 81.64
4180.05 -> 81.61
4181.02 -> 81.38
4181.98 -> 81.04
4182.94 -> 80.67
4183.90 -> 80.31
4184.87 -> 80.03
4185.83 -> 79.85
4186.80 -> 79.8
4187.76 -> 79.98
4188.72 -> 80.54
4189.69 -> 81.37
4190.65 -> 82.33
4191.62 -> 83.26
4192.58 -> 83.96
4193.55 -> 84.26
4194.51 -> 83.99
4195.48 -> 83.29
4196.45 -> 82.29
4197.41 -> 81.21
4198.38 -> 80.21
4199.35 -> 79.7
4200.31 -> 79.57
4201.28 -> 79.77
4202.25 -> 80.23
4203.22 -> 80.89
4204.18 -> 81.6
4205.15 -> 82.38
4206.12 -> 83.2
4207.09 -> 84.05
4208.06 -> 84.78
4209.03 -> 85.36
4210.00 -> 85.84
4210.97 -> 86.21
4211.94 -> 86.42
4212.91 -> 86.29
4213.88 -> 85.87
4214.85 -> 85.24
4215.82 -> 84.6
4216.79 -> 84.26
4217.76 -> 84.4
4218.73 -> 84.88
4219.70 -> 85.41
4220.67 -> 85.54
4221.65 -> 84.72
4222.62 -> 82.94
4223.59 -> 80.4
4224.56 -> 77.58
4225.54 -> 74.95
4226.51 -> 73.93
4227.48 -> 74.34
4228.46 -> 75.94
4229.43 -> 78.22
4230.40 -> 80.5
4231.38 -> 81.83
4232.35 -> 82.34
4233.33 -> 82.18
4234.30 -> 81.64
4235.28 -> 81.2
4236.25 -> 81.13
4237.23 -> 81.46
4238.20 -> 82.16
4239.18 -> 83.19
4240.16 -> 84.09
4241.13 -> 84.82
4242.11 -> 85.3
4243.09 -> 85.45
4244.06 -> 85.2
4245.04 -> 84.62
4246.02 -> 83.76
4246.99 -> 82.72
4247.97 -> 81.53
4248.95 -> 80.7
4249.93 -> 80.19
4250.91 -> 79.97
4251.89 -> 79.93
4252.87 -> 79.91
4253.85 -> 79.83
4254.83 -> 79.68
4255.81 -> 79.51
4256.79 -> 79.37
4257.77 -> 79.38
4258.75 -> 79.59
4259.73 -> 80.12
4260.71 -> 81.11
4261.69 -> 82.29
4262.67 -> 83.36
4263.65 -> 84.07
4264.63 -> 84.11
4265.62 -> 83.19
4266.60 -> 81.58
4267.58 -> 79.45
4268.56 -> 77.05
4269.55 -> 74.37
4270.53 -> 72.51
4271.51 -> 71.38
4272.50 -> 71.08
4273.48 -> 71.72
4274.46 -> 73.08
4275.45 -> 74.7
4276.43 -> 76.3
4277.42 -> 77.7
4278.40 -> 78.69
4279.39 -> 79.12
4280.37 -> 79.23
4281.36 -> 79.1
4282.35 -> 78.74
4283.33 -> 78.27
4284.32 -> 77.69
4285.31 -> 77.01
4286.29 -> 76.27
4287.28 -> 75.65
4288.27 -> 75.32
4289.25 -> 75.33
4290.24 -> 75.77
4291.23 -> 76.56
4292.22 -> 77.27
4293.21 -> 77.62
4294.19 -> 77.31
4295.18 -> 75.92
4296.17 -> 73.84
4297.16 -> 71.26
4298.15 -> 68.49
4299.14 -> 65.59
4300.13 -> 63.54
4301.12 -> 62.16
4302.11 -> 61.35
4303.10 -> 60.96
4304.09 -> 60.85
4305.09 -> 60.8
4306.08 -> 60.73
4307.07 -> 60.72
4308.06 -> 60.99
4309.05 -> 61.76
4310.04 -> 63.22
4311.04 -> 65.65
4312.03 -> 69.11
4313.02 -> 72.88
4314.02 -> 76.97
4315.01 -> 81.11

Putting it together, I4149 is -0.07 mag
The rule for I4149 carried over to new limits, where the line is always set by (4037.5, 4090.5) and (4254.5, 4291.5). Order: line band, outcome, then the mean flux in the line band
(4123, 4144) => -0.06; 85.5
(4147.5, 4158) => -0.07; 85.8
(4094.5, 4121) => 0.02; 80.1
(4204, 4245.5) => -0.05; 82.7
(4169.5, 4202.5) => -0.02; 81.5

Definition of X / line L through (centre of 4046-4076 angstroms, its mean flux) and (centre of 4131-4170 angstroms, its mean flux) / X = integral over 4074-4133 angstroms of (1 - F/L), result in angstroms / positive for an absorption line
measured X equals 0.5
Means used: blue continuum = 81.5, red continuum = 85.4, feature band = 82.7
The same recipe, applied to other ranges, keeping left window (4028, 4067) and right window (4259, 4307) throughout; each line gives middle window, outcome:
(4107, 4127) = -1.82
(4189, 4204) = -0.94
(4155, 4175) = -1.62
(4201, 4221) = -2.01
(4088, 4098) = -0.45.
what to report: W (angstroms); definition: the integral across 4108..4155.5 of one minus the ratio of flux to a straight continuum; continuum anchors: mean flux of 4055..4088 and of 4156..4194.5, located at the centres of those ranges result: -2.2 angstroms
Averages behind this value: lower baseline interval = 81.7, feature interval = 86.1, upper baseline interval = 82.8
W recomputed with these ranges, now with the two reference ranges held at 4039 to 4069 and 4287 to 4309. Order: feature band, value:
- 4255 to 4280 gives -2.8 angstroms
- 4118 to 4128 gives -1.3 angstroms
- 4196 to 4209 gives -1.4 angstroms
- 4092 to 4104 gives 0.5 angstroms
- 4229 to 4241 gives -1.6 angstroms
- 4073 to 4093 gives -1.1 angstroms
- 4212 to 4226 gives -2.0 angstroms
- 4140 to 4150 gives -1.4 angstroms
